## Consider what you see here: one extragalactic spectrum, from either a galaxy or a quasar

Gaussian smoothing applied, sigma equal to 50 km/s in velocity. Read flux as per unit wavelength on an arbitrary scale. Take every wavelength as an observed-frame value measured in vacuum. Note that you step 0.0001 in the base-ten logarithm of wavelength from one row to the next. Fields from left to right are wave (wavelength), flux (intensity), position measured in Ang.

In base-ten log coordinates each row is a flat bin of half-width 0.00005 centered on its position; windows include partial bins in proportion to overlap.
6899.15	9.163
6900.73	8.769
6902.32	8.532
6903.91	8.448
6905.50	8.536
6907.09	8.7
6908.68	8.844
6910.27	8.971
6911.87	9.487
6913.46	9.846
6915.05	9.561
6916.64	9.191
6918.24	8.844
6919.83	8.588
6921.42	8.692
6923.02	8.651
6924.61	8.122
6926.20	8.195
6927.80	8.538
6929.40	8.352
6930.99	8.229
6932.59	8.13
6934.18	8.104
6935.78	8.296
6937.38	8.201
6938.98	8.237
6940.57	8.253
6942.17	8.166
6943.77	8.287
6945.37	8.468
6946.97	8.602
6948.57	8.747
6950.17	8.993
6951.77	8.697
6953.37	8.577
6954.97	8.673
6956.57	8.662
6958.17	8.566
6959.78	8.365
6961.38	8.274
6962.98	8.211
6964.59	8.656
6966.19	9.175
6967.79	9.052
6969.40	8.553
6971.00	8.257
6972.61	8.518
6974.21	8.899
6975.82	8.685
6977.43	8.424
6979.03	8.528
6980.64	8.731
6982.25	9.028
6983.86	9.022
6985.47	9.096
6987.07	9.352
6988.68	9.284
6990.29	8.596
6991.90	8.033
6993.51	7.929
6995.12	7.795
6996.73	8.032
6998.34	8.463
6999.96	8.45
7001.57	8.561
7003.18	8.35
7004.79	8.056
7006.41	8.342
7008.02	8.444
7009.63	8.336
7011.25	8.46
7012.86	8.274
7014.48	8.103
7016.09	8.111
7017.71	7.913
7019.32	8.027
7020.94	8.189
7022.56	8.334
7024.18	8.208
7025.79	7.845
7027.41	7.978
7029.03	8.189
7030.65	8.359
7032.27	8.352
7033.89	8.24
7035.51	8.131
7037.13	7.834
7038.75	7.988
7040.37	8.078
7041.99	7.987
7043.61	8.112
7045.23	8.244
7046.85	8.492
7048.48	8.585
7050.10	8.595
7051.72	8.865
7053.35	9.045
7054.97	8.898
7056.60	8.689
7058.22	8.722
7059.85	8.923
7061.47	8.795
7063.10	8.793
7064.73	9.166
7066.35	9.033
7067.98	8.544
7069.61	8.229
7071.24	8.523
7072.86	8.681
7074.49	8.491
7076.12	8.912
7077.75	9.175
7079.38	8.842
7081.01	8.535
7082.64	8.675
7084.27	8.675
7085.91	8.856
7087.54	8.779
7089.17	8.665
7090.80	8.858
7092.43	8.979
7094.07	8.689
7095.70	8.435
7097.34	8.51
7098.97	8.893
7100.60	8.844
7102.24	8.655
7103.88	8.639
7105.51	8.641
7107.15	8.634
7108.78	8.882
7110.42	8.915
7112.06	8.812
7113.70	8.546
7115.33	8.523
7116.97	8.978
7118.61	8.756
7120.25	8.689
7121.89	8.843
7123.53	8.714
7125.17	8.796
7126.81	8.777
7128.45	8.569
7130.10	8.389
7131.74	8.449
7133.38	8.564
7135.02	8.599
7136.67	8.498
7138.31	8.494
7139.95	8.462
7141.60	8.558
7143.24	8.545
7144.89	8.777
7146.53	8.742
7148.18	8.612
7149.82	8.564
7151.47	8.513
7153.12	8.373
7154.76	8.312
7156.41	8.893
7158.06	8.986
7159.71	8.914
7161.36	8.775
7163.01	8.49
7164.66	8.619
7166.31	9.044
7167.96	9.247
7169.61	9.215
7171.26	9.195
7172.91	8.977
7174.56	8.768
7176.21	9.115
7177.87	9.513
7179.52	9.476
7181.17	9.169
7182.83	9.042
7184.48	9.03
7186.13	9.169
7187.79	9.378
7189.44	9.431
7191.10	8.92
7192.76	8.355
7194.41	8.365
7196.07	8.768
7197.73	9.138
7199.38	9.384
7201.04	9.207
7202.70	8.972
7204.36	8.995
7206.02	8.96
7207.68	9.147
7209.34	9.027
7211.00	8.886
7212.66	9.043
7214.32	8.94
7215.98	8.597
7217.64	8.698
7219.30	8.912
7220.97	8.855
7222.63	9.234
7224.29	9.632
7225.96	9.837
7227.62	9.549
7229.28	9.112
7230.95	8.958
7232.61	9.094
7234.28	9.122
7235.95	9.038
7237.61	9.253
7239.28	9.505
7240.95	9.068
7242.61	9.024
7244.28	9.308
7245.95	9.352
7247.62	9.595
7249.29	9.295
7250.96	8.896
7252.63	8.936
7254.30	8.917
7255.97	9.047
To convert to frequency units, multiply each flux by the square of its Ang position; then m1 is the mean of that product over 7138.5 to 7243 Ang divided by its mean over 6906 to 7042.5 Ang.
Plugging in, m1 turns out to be 1.1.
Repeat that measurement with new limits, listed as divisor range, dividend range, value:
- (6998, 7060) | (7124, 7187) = 1.10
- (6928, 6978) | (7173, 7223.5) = 1.14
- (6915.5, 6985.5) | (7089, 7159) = 1.06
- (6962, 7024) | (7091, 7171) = 1.07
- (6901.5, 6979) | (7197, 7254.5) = 1.15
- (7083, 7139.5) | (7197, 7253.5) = 1.09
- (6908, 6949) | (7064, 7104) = 1.06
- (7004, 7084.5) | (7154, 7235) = 1.12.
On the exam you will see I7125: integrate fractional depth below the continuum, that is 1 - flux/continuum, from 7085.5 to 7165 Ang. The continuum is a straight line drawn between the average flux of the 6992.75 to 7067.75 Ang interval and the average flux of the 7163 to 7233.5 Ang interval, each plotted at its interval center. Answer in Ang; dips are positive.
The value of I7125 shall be 0.8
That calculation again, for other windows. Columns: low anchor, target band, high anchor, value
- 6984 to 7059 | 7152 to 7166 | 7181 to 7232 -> 0.31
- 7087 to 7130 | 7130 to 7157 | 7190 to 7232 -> 0.84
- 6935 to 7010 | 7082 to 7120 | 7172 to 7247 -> 0.46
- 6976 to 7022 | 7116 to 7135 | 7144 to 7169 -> -0.03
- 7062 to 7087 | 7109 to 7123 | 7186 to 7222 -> 0.08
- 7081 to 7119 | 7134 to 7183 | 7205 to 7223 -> 0.11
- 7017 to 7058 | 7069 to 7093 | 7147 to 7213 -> -0.66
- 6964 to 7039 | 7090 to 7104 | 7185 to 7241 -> -0.03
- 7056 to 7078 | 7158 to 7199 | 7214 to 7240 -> 0.09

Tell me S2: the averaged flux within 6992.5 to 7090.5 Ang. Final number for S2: 8.43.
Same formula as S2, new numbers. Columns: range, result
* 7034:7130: 8.65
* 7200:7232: 9.08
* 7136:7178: 8.77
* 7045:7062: 8.73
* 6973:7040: 8.36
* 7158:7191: 9.08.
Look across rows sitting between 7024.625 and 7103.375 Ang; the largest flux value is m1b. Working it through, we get 9.175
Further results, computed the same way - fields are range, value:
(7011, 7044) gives 8.46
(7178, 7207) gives 9.476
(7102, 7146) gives 8.978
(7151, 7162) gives 8.986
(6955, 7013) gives 9.352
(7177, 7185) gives 9.513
